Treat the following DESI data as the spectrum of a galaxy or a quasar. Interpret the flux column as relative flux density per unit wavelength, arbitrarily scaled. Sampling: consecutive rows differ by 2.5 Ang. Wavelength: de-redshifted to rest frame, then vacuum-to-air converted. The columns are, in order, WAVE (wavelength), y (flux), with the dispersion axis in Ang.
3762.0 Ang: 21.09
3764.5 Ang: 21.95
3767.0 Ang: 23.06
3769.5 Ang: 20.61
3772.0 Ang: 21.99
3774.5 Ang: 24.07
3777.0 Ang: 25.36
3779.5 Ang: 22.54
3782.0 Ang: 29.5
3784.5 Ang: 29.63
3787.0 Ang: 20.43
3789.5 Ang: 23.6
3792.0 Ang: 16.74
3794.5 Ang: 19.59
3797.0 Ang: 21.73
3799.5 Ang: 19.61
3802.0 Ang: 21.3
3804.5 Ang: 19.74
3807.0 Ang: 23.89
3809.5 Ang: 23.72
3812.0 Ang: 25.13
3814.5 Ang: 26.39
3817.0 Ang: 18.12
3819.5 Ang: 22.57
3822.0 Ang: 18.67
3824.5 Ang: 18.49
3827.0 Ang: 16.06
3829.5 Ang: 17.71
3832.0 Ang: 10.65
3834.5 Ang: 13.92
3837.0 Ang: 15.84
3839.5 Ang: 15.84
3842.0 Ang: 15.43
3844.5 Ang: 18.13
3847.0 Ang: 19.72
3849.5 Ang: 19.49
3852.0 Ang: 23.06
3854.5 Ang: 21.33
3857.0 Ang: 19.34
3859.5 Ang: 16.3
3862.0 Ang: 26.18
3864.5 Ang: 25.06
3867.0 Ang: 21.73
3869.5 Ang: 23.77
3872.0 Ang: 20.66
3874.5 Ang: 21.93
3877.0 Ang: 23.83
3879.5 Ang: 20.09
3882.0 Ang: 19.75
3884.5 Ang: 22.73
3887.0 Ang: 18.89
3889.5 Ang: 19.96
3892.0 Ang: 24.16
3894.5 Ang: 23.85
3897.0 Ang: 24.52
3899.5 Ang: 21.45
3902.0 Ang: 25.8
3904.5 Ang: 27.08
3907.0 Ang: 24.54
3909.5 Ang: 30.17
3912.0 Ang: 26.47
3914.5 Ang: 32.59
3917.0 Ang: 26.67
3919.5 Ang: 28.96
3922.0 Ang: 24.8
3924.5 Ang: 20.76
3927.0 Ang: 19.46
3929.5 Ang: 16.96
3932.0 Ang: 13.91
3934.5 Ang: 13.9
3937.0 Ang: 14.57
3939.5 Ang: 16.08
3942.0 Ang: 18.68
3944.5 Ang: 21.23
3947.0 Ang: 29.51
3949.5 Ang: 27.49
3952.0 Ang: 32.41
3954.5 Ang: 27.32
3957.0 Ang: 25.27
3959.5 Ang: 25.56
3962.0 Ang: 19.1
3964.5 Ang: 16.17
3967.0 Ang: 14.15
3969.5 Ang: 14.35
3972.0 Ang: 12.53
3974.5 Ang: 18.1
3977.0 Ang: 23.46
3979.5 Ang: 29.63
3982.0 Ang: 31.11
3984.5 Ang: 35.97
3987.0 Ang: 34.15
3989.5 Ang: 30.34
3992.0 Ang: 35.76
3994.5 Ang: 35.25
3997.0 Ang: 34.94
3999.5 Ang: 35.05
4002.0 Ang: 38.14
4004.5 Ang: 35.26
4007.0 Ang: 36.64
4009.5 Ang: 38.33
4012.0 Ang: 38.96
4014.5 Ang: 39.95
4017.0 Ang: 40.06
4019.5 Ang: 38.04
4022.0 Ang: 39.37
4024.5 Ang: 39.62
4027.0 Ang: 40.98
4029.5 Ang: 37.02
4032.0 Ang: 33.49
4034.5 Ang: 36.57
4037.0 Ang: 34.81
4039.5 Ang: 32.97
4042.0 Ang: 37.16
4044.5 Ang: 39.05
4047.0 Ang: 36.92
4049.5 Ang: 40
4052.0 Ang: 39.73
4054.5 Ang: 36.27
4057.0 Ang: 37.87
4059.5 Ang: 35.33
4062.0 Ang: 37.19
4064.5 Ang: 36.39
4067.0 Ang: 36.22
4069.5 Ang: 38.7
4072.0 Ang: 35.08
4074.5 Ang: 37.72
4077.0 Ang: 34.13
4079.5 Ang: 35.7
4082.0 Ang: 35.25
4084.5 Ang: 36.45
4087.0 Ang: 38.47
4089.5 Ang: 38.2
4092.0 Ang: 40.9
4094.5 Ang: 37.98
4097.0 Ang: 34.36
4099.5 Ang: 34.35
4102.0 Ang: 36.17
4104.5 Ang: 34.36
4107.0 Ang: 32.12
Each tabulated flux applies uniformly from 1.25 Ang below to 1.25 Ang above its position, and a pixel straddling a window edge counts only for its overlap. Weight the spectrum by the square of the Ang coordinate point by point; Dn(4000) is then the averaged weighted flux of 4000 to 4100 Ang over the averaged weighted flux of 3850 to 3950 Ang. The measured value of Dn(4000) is 1.79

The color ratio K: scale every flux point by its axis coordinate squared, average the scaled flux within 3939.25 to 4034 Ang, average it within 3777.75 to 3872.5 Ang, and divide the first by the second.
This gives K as 1.6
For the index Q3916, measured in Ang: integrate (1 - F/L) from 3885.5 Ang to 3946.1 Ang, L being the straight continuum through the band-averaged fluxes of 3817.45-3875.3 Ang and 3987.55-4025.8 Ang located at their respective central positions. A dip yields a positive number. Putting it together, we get 9.6 Ang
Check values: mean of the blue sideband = 19.2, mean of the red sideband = 37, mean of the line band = 22.4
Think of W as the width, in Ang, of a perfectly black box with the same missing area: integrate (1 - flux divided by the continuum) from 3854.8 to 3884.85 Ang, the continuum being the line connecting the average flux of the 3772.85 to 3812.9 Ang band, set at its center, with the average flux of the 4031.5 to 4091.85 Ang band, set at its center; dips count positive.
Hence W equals 5.7 Ang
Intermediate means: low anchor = 22.9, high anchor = 36.8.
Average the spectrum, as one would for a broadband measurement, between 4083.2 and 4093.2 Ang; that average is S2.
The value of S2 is 38.5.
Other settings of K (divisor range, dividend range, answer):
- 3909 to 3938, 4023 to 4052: 1.77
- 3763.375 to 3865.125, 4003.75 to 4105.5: 2.02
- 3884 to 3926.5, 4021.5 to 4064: 1.61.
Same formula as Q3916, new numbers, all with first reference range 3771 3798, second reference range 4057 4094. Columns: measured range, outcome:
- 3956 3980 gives 9.3 Ang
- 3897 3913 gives 1.7 Ang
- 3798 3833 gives 6.2 Ang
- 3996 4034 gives -4.1 Ang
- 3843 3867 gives 5.1 Ang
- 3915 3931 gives 3.5 Ang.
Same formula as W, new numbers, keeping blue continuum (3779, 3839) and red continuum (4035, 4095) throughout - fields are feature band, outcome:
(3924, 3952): 8.77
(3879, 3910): 3.42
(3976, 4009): -1.34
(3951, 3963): 1.64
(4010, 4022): -1.90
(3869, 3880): 1.20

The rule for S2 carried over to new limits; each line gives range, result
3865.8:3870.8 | 22.7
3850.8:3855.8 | 22.2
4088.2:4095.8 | 39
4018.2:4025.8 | 39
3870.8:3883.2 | 21.3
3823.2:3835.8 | 15.4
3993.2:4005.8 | 35.7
